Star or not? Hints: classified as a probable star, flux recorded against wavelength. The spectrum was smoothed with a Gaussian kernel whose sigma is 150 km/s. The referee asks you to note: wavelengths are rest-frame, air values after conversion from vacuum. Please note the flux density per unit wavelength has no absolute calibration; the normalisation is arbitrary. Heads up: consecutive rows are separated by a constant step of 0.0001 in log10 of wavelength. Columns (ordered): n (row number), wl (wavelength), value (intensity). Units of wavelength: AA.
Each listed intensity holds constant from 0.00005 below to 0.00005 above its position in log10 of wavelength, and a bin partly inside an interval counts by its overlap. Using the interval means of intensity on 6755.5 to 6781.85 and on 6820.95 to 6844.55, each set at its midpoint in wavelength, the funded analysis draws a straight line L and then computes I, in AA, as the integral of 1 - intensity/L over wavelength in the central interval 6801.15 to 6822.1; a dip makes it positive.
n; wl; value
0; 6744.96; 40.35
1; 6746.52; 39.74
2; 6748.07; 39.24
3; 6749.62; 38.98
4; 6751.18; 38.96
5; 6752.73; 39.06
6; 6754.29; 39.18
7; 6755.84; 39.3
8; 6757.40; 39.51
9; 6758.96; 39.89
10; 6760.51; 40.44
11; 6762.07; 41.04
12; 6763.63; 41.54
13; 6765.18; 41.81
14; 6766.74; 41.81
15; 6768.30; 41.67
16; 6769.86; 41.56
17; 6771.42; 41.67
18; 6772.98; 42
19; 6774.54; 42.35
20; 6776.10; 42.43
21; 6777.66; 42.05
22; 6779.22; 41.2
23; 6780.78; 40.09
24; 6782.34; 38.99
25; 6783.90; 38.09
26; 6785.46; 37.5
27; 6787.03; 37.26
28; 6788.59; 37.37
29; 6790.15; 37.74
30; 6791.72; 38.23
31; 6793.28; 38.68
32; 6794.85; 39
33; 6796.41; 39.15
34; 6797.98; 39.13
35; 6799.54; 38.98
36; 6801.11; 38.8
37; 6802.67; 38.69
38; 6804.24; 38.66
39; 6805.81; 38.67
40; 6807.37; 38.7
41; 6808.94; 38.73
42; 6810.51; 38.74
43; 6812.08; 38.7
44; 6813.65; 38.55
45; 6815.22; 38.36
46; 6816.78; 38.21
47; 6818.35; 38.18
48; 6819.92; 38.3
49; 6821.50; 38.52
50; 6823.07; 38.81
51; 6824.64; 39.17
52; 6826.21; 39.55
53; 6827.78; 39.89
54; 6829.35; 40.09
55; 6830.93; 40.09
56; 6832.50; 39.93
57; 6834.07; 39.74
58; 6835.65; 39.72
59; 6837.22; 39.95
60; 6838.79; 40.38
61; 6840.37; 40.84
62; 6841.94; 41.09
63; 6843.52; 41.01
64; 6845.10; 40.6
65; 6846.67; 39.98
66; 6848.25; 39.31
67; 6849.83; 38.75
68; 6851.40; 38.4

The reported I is 0.9 AA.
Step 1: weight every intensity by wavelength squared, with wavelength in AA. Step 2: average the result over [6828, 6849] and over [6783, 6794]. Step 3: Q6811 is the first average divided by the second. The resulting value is 1.08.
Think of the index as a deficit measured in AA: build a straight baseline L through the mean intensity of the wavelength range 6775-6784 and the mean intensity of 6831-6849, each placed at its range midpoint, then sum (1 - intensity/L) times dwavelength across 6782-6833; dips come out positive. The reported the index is 2.27 AA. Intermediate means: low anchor 40.7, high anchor 40.2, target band 38.7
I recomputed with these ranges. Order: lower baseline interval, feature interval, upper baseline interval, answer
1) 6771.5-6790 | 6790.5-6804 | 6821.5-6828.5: 0.31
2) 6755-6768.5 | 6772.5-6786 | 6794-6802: -0.21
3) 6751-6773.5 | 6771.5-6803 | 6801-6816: 0.11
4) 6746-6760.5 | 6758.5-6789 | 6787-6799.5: -1.32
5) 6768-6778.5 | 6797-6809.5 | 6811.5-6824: 0.25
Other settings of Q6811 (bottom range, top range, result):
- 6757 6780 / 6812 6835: 0.96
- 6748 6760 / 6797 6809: 1.00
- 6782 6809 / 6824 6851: 1.05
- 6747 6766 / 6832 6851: 1.03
